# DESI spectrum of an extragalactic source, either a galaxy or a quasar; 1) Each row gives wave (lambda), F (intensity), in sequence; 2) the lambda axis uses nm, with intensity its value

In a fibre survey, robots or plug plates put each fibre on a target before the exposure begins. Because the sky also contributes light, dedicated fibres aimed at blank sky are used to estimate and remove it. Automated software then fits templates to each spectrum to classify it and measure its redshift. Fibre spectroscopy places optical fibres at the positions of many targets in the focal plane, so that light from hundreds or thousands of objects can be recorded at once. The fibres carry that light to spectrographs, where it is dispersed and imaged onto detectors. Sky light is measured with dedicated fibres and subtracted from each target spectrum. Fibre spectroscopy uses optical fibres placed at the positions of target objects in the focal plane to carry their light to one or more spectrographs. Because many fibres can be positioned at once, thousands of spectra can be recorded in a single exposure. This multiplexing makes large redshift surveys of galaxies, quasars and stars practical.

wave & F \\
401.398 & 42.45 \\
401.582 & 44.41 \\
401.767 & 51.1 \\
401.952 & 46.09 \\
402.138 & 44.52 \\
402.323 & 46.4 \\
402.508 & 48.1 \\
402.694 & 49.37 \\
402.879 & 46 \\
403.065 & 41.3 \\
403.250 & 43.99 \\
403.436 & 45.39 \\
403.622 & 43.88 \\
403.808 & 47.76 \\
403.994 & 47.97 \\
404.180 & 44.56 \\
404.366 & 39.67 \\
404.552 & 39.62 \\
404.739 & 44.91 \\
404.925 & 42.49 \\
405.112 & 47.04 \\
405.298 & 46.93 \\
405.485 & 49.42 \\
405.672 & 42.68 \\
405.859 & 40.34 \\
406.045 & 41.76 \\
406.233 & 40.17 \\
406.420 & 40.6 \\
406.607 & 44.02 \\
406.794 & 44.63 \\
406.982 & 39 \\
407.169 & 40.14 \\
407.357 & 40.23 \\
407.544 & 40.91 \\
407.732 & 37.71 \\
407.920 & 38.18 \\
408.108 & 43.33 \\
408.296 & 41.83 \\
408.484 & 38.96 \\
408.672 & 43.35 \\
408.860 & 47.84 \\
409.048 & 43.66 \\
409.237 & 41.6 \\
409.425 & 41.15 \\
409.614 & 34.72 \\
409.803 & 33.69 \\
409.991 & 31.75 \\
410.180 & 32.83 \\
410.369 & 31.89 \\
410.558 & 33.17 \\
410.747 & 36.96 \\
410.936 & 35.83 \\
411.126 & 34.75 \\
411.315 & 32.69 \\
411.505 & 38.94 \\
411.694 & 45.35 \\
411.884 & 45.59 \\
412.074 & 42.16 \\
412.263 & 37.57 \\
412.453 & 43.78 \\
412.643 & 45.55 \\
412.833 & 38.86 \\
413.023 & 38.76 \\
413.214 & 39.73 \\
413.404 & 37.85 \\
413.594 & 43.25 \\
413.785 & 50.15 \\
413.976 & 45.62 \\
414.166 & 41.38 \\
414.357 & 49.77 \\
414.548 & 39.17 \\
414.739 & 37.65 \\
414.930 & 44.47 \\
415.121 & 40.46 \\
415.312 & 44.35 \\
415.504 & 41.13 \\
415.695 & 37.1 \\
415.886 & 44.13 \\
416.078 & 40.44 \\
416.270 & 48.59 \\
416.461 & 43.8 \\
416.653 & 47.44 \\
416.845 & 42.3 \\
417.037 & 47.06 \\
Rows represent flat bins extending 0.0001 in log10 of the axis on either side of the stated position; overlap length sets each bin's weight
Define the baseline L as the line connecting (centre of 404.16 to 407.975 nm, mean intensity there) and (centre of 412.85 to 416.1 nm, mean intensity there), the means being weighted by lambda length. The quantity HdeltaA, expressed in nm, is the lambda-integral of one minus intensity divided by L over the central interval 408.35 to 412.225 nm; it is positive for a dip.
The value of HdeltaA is 0.34 nm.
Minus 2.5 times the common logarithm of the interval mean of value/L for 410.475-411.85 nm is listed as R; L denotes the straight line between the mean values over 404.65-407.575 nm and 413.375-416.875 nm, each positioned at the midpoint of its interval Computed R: 0.16 mag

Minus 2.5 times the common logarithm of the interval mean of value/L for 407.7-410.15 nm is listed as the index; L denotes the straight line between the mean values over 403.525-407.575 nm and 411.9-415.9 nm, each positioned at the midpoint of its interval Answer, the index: 0.08 mag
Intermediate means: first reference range 43.2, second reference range 42.1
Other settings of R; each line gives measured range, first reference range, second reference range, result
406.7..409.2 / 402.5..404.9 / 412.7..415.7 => 0.052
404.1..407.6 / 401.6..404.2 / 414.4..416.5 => 0.065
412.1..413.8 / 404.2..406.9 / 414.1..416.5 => 0.033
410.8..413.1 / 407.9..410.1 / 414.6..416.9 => 0.033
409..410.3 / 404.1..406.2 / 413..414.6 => 0.179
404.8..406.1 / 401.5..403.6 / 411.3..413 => 0.003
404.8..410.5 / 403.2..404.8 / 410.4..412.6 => 0.023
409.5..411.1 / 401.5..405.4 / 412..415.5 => 0.262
